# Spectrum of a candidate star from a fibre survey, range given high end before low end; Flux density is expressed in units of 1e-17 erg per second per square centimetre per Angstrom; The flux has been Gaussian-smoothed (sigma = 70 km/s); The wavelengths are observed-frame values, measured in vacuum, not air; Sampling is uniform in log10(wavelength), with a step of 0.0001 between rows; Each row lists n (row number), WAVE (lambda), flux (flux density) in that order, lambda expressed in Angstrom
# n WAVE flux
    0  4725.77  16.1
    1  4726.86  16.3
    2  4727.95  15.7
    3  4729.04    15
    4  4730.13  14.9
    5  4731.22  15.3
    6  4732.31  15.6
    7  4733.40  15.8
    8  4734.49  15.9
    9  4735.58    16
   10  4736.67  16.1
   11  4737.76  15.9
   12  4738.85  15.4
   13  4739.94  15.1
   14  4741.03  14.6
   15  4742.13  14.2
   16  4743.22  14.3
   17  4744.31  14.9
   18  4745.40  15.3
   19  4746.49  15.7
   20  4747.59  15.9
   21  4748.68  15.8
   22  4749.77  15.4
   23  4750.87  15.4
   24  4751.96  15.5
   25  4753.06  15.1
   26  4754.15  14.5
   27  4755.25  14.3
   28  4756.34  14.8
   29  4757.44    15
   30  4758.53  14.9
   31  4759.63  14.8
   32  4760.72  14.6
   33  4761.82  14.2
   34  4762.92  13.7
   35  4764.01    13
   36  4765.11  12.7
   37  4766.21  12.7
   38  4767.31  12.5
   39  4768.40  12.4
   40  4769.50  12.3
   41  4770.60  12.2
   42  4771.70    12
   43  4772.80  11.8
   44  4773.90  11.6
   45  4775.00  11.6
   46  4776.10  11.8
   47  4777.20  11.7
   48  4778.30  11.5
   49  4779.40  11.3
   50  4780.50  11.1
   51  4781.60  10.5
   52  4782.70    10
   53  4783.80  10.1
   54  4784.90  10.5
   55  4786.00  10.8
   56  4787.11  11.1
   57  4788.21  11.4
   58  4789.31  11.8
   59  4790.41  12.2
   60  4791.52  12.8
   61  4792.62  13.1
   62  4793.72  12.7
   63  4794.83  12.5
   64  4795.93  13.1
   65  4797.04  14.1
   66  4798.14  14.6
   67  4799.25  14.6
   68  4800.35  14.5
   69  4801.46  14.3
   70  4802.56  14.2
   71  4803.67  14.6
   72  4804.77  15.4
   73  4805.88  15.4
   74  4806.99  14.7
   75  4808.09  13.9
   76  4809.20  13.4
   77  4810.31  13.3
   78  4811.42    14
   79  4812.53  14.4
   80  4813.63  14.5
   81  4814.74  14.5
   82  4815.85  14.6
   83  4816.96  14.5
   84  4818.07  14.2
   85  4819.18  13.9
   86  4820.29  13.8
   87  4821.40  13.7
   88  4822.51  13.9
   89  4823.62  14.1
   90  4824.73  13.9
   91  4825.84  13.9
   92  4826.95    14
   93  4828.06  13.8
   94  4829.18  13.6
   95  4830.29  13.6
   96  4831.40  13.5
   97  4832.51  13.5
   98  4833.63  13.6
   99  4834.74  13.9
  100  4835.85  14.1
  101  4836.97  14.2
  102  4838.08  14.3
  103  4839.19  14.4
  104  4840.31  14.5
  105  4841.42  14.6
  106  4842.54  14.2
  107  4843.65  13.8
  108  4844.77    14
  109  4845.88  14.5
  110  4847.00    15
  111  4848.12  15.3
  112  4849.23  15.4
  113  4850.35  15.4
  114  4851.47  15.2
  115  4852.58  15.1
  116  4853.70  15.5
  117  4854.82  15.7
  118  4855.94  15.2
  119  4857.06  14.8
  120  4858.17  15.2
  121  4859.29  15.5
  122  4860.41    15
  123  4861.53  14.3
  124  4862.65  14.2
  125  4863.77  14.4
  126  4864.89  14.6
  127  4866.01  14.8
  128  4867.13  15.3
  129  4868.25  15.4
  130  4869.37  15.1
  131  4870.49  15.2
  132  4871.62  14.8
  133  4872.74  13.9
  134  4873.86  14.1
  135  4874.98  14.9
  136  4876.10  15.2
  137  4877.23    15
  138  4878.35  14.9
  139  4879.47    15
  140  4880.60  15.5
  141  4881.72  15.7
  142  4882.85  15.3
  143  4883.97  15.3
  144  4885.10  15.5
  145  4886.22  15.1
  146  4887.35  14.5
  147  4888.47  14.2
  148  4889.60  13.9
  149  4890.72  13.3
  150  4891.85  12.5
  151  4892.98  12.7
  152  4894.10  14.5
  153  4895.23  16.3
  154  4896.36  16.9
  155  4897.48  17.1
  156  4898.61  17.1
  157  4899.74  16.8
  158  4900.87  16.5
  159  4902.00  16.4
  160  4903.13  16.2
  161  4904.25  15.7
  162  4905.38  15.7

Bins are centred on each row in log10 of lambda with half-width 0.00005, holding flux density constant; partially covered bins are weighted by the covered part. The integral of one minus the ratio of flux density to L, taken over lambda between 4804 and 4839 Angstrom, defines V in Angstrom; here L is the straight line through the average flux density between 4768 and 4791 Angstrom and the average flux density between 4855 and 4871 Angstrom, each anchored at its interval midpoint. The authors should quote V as -2.4 Angstrom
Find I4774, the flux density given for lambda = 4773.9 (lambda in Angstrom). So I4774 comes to 11.6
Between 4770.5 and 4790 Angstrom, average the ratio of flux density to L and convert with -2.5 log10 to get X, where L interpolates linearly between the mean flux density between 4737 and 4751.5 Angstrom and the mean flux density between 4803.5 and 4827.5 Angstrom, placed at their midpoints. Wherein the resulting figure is 0.29 mag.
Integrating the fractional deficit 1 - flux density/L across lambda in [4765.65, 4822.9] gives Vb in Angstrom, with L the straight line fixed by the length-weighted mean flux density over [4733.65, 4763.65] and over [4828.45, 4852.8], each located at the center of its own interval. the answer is 6.9 Angstrom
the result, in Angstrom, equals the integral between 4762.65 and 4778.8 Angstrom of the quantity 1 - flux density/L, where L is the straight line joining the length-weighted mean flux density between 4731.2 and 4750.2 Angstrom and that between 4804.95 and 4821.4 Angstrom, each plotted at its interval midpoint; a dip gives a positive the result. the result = 2.9 Angstrom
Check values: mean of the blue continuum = 15.4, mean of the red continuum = 14.2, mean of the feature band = 12.2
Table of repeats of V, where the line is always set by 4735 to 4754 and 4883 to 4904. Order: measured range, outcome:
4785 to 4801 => 2.7 Angstrom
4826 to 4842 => 1.4 Angstrom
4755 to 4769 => 1.4 Angstrom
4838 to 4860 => 0.6 Angstrom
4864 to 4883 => 0.4 Angstrom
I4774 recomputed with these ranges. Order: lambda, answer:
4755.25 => 14.3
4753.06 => 15.1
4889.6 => 13.9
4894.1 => 14.5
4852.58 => 15.1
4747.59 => 15.9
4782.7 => 10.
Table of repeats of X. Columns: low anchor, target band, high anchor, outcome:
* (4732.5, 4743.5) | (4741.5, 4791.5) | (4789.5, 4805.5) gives 0.12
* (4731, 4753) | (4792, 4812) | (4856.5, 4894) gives 0.08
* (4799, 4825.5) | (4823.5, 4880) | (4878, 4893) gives -0.01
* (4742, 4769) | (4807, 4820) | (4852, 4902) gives 0.05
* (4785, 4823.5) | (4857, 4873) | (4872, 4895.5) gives -0.04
